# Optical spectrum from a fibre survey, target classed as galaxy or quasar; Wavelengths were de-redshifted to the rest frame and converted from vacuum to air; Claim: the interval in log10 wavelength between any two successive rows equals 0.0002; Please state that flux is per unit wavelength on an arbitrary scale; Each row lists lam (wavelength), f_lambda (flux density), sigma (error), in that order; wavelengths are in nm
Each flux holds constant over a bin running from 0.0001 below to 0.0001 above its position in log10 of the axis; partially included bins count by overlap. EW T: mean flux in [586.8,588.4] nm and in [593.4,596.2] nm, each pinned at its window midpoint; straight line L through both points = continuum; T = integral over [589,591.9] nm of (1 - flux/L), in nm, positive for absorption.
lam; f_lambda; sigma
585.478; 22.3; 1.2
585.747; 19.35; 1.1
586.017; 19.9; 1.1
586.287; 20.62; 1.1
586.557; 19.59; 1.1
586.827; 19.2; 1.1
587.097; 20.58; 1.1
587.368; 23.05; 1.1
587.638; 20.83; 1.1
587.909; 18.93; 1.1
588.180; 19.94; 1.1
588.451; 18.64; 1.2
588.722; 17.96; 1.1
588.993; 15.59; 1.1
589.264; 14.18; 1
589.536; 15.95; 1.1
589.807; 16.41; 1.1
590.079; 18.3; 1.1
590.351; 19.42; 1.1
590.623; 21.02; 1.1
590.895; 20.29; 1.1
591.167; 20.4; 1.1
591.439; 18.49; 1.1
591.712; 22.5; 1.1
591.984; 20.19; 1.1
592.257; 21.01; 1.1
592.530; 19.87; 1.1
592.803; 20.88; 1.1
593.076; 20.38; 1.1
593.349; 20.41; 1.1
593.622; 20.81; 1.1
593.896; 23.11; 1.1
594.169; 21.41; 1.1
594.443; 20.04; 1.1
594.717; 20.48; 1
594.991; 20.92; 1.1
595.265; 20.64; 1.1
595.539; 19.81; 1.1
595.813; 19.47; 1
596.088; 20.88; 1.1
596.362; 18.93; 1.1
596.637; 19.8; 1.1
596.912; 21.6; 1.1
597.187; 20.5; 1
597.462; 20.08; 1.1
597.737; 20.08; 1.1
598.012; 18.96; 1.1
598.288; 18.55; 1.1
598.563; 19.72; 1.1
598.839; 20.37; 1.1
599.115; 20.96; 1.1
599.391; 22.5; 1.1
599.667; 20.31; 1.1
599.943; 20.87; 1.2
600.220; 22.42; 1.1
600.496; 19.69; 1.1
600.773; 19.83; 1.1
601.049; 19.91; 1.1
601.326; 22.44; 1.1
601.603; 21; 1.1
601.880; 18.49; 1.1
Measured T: 0.28 nm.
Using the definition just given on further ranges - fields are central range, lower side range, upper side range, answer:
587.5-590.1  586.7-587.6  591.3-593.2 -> 0.39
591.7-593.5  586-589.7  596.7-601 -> -0.10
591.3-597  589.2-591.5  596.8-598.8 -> -0.41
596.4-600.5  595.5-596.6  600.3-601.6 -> -0.05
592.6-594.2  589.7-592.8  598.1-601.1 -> -0.09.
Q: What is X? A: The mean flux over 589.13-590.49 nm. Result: 16.9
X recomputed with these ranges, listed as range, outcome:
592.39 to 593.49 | 20.4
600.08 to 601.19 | 20.5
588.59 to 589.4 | 15.9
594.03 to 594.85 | 20.7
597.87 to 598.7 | 19.1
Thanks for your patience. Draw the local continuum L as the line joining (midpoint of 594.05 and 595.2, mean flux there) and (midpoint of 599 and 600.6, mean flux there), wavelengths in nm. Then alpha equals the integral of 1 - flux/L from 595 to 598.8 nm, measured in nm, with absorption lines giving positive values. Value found 0.168 nm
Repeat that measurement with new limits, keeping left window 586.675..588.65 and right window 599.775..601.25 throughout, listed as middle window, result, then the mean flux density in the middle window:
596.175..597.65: 0.02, 20.2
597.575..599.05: 0.07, 19.6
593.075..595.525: -0.06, 20.9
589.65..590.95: 0.08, 19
